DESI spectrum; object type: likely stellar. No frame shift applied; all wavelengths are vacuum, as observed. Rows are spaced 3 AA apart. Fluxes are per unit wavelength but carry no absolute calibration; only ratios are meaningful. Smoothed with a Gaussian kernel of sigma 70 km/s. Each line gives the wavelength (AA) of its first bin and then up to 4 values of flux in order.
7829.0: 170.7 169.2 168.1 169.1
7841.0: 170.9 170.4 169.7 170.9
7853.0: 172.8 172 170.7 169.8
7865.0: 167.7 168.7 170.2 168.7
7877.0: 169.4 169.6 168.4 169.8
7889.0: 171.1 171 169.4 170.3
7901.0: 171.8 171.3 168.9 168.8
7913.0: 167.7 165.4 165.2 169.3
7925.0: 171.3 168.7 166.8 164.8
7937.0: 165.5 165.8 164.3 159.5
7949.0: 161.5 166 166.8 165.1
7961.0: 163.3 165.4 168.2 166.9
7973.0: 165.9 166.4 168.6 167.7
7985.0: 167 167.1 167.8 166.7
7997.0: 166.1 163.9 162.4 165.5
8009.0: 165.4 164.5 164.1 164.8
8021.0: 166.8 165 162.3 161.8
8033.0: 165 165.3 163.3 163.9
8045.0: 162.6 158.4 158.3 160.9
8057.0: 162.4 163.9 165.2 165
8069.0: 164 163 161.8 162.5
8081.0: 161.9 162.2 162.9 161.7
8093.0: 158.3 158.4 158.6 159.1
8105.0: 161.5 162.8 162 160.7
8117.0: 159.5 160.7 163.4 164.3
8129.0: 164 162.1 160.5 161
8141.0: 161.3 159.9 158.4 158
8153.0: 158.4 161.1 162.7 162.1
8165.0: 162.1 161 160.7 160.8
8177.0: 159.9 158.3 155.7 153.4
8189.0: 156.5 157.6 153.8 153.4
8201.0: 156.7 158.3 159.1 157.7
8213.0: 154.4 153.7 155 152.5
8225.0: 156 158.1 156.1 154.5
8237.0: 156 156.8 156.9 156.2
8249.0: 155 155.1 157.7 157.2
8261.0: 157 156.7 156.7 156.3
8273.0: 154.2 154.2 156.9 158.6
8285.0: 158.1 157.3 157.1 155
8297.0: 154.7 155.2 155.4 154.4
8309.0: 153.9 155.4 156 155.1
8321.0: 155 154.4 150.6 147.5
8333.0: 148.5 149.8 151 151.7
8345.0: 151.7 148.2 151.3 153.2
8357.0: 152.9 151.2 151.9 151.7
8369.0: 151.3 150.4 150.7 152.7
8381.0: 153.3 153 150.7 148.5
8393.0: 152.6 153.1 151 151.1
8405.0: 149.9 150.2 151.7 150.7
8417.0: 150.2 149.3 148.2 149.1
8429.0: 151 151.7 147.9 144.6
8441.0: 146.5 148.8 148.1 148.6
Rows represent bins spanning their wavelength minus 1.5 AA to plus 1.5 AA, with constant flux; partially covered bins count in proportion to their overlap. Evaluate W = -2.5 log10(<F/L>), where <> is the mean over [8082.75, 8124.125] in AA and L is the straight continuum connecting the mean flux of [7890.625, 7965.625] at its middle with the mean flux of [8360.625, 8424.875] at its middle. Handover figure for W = 0.00 mag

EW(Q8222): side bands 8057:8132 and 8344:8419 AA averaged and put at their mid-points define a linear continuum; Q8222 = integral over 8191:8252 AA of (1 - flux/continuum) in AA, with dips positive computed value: 0.5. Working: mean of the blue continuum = 162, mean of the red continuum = 151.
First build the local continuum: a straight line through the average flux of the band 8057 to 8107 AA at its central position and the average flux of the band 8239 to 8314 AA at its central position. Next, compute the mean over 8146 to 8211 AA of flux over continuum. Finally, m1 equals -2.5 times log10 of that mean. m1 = 0.00 mag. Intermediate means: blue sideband 162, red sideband 156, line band 158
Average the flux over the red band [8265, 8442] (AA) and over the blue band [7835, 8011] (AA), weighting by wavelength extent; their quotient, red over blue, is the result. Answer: 0.9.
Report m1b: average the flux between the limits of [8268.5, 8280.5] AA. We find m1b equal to 155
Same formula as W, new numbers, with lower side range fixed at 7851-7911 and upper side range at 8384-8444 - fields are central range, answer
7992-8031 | 0.003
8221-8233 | 0.009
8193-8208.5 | 0.012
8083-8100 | 0.012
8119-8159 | -0.005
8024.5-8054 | 0.012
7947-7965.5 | 0.017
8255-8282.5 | -0.007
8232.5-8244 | 0.004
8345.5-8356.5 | 0.008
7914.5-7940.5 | 0.008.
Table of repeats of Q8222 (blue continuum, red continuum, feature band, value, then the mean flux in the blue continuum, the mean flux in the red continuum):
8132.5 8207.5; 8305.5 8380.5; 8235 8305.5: -0.6 AA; 159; 152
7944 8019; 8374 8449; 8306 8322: -0.1 AA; 165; 150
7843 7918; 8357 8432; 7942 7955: 0.3 AA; 170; 151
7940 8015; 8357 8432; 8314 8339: 0.2 AA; 165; 151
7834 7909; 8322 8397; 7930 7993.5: 0.3 AA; 170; 151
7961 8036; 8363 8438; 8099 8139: -0.1 AA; 166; 151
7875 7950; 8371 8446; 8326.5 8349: 0.4 AA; 168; 150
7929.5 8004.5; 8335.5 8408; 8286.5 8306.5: -0.2 AA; 166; 151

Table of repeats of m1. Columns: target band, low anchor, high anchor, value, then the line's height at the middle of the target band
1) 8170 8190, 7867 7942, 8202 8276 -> 0.00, 158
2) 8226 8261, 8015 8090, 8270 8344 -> 0.00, 156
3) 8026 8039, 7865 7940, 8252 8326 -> 0.01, 164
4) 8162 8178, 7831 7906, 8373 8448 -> -0.01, 159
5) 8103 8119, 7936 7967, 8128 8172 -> 0.00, 162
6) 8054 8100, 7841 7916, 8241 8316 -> 0.01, 163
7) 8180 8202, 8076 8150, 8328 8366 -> 0.02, 158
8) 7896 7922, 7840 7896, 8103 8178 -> 0.00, 169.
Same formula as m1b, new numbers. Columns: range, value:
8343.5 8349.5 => 150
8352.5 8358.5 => 153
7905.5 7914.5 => 168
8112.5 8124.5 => 161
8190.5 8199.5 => 155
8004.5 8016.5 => 165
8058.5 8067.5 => 165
